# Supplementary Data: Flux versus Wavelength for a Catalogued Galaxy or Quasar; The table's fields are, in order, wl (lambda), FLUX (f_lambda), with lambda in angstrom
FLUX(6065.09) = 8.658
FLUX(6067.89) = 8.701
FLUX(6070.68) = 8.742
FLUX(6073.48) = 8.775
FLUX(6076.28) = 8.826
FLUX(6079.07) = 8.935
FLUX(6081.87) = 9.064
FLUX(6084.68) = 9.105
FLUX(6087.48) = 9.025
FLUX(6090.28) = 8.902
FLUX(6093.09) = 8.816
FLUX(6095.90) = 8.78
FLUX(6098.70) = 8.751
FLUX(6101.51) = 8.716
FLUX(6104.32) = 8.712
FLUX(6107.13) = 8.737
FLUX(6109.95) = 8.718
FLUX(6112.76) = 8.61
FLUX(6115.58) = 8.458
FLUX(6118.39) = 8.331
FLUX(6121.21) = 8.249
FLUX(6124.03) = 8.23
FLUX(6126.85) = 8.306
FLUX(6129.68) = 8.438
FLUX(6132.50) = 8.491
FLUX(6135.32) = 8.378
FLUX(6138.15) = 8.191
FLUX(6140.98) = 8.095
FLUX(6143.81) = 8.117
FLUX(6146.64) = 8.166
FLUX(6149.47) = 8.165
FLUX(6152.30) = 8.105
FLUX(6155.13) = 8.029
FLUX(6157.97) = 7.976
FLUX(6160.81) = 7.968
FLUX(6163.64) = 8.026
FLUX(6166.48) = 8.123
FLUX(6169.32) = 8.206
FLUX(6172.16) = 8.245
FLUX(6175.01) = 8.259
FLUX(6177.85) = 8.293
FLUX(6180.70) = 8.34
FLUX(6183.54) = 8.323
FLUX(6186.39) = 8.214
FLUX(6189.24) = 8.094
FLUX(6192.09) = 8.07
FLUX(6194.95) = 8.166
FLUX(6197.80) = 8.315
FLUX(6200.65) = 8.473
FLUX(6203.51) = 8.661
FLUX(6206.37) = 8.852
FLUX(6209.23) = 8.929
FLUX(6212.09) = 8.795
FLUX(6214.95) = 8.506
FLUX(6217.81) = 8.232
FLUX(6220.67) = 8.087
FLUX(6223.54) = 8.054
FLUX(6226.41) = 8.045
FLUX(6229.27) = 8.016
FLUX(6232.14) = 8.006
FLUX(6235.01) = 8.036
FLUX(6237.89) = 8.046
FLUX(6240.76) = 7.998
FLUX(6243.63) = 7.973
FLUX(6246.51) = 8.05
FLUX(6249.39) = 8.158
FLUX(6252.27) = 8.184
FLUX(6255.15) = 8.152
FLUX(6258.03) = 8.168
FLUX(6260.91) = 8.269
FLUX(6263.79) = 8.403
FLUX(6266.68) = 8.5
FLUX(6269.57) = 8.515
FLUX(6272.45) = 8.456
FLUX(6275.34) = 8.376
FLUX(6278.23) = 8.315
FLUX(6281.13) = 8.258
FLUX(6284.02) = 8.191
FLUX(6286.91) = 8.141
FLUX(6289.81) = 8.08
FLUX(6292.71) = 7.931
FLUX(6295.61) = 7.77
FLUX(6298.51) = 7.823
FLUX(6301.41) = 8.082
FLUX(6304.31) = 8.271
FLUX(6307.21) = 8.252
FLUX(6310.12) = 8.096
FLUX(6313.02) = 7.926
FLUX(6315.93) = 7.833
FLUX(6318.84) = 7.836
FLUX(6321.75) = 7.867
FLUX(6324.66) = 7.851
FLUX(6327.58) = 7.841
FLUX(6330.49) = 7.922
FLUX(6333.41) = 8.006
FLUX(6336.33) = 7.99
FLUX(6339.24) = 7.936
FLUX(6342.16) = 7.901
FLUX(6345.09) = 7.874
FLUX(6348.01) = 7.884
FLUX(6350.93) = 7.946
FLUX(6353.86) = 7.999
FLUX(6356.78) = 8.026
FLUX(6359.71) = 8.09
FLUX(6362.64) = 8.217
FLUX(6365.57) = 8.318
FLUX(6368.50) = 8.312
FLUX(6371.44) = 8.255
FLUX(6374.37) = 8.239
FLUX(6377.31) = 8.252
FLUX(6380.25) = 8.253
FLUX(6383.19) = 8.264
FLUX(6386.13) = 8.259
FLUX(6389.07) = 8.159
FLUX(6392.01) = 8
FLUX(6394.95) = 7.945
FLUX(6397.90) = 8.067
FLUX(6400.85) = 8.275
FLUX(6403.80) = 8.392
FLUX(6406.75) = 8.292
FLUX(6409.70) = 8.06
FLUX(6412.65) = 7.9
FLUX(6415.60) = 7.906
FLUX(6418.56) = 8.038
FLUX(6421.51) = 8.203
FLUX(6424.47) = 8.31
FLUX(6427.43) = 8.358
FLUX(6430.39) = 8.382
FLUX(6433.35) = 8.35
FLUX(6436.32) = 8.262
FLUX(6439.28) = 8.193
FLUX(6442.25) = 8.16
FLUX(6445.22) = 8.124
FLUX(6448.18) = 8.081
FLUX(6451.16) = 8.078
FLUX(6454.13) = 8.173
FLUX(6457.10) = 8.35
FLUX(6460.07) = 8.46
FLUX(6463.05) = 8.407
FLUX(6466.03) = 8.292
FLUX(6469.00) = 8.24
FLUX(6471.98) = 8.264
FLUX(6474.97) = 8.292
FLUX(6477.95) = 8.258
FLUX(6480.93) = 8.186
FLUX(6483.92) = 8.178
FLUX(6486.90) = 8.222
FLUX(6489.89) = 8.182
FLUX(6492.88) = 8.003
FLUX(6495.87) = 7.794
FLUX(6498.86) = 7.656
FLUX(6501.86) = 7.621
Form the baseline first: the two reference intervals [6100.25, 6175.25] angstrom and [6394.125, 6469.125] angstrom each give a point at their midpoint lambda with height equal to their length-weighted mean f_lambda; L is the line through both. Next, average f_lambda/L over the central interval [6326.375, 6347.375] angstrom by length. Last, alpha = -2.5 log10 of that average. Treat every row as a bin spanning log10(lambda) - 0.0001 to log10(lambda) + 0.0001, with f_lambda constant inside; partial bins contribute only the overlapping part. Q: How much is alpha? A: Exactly 0.04 mag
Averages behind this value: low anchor 8.3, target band 7.92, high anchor 8.21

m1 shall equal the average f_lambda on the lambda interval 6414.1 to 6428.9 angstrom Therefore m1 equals 8.16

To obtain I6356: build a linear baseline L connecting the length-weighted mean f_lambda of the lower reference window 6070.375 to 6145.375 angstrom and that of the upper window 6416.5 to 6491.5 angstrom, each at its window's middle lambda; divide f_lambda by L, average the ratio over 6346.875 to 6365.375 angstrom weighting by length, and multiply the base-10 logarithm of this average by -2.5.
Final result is 0.04 mag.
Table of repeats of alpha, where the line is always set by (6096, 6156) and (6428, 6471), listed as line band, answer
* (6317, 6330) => 0.06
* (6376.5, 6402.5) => 0.02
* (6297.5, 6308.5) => 0.03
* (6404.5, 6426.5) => 0.02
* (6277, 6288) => 0.01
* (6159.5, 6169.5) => 0.04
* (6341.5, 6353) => 0.05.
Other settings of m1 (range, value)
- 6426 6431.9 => 8.37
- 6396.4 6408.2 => 8.25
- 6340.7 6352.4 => 7.9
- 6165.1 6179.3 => 8.22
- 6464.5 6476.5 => 8.27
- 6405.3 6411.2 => 8.18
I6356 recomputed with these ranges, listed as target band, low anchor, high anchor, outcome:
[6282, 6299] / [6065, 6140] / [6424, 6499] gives 0.05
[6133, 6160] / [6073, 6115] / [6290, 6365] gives 0.06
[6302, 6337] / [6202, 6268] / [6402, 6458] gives 0.03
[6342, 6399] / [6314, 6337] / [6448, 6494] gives -0.02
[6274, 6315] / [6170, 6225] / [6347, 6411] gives 0.02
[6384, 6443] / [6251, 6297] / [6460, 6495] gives 0.01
